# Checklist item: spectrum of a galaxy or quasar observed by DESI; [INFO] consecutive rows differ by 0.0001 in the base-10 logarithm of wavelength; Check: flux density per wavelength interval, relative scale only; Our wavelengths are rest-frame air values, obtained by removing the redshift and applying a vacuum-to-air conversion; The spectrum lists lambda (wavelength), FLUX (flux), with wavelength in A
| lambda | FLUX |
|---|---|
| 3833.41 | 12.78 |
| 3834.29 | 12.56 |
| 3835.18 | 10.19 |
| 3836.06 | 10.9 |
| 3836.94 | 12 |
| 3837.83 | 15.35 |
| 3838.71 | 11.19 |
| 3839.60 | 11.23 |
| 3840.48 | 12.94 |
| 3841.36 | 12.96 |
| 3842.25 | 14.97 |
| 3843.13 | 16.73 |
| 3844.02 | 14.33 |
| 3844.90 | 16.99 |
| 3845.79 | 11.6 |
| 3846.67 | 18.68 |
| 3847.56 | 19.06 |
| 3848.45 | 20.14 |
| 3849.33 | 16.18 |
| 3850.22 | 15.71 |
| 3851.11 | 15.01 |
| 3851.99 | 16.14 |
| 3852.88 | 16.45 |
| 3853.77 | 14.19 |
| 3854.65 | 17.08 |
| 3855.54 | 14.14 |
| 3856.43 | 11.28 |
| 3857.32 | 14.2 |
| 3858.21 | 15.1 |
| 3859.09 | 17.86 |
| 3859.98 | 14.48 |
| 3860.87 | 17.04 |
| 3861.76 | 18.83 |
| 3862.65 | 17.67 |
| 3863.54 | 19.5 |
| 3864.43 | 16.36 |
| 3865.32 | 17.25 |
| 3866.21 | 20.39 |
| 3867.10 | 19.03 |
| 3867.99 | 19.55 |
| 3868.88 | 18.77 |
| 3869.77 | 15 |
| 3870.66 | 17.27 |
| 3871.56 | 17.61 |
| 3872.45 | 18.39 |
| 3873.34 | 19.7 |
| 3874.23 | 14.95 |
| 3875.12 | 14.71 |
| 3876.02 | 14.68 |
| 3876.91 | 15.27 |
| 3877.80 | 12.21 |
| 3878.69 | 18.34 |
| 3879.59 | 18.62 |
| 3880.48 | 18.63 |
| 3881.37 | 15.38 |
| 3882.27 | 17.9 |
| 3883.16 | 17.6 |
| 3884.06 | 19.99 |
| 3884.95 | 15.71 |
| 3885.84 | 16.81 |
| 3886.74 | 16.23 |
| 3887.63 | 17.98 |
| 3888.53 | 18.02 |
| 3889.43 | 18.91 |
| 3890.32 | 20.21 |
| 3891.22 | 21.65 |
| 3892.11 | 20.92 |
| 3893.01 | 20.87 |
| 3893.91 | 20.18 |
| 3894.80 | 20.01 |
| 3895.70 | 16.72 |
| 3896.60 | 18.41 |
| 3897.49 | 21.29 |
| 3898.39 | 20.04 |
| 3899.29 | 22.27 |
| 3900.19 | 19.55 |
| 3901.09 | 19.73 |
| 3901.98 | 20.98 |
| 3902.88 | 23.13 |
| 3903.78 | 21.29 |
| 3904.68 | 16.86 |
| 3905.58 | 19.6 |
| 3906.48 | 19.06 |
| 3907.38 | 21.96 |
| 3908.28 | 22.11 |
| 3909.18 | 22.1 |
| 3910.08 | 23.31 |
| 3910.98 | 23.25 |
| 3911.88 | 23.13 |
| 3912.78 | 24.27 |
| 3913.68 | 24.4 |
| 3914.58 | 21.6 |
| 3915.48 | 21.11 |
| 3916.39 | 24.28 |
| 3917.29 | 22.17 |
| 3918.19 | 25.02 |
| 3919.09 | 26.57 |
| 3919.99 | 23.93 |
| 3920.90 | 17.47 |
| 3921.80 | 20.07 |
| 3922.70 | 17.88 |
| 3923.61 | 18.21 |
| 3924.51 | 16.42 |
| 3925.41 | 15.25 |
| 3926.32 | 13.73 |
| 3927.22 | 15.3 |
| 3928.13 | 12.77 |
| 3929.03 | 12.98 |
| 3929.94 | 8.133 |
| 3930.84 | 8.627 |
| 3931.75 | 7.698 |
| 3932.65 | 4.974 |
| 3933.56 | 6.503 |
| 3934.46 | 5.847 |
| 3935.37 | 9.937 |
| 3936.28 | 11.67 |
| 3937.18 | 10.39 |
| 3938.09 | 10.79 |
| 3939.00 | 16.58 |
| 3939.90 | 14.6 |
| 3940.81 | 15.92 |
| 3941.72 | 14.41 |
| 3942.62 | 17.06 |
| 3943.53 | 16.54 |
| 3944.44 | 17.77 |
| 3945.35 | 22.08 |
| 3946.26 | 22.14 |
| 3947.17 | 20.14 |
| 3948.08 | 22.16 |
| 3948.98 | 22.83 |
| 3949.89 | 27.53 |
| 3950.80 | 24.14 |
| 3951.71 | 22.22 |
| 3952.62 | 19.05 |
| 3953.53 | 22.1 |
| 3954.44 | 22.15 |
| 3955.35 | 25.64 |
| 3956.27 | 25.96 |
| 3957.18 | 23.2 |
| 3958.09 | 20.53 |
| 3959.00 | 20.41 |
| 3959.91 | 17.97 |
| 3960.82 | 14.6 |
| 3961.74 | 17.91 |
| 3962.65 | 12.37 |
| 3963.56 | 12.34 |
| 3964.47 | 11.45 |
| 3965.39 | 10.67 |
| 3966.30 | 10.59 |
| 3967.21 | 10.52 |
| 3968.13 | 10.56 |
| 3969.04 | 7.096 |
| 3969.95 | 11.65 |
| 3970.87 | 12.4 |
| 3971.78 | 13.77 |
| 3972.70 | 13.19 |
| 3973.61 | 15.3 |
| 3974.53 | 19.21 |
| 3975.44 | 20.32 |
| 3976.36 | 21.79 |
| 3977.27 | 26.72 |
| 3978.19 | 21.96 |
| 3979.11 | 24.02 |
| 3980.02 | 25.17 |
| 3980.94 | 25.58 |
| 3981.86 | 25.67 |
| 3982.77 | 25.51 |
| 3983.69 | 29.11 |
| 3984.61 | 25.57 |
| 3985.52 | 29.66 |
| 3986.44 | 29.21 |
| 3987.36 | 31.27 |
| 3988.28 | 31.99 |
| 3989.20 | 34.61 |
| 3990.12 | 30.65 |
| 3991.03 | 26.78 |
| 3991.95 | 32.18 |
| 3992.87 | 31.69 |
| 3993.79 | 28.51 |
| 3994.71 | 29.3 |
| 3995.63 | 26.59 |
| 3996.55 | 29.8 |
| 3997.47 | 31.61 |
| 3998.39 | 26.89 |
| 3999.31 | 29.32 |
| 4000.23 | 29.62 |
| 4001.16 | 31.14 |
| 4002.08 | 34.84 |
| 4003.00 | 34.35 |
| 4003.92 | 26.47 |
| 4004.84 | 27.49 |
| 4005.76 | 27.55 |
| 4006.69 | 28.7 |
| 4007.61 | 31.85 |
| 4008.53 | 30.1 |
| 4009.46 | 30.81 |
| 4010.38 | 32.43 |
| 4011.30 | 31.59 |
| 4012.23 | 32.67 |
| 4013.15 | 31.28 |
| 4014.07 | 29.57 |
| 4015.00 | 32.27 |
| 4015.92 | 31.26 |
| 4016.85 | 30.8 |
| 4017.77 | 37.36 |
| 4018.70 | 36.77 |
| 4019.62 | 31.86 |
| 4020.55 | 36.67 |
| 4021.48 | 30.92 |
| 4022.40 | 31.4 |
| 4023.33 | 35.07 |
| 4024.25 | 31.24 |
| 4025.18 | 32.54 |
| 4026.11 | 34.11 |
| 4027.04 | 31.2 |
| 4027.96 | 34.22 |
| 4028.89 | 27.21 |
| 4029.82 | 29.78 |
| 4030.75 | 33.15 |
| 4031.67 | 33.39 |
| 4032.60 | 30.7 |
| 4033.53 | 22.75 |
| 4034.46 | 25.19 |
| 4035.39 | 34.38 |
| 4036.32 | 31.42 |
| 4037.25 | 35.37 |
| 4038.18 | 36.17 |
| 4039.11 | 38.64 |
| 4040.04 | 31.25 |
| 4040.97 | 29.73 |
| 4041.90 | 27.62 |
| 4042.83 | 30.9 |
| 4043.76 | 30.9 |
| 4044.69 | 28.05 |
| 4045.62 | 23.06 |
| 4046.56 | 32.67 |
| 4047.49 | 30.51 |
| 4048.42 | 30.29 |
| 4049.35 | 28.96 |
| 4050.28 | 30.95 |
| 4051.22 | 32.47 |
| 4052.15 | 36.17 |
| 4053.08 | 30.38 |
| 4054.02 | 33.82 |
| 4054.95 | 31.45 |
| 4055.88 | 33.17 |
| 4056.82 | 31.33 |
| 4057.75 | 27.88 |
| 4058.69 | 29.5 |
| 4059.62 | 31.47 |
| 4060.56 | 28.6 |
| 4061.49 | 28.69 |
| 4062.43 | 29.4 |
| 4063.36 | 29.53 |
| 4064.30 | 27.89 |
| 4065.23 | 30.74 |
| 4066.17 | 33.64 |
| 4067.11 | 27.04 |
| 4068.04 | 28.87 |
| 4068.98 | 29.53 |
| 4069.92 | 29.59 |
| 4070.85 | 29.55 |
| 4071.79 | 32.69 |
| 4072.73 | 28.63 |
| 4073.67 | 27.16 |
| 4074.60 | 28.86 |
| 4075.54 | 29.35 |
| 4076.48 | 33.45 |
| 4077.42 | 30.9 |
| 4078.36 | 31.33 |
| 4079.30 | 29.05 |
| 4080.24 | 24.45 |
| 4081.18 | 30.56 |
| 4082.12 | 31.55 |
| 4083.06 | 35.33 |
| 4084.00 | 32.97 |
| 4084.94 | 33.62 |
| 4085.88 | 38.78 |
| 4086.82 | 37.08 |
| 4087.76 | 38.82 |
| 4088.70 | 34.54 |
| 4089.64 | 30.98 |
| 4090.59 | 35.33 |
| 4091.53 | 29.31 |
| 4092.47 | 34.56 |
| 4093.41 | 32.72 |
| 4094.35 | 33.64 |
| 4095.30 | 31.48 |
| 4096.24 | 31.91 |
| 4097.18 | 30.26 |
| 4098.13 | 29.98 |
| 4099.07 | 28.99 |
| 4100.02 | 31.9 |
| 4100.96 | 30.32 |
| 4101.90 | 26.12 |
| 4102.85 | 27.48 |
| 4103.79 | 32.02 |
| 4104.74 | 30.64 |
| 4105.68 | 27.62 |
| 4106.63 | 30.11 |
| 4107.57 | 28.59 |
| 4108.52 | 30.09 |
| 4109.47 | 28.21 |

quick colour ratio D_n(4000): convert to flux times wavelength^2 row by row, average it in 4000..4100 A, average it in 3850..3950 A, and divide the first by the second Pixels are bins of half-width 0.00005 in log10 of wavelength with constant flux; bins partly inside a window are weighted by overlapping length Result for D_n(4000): 1.9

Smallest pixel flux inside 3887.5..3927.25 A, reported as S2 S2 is 13.73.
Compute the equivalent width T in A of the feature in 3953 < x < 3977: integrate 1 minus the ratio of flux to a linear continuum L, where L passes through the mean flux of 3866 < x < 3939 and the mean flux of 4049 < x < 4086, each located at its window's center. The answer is 6.59 A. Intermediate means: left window 17.8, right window 30.7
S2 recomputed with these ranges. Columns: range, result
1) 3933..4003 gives 5.847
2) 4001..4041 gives 22.75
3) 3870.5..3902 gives 12.21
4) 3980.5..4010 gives 25.51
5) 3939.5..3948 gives 14.41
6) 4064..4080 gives 27.04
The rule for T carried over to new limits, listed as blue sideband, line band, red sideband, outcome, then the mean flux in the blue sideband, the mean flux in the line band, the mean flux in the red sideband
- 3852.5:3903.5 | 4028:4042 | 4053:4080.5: -1.69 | 17.8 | 31.3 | 30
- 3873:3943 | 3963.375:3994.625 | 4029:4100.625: 2.78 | 17.6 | 21.9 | 31.1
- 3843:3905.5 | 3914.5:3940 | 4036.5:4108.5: 7.22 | 17.6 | 15.1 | 31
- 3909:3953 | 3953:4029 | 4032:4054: -2.57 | 17.6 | 25.9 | 30.9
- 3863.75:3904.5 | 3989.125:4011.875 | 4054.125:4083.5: -3.86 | 18.4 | 30.1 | 30.1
